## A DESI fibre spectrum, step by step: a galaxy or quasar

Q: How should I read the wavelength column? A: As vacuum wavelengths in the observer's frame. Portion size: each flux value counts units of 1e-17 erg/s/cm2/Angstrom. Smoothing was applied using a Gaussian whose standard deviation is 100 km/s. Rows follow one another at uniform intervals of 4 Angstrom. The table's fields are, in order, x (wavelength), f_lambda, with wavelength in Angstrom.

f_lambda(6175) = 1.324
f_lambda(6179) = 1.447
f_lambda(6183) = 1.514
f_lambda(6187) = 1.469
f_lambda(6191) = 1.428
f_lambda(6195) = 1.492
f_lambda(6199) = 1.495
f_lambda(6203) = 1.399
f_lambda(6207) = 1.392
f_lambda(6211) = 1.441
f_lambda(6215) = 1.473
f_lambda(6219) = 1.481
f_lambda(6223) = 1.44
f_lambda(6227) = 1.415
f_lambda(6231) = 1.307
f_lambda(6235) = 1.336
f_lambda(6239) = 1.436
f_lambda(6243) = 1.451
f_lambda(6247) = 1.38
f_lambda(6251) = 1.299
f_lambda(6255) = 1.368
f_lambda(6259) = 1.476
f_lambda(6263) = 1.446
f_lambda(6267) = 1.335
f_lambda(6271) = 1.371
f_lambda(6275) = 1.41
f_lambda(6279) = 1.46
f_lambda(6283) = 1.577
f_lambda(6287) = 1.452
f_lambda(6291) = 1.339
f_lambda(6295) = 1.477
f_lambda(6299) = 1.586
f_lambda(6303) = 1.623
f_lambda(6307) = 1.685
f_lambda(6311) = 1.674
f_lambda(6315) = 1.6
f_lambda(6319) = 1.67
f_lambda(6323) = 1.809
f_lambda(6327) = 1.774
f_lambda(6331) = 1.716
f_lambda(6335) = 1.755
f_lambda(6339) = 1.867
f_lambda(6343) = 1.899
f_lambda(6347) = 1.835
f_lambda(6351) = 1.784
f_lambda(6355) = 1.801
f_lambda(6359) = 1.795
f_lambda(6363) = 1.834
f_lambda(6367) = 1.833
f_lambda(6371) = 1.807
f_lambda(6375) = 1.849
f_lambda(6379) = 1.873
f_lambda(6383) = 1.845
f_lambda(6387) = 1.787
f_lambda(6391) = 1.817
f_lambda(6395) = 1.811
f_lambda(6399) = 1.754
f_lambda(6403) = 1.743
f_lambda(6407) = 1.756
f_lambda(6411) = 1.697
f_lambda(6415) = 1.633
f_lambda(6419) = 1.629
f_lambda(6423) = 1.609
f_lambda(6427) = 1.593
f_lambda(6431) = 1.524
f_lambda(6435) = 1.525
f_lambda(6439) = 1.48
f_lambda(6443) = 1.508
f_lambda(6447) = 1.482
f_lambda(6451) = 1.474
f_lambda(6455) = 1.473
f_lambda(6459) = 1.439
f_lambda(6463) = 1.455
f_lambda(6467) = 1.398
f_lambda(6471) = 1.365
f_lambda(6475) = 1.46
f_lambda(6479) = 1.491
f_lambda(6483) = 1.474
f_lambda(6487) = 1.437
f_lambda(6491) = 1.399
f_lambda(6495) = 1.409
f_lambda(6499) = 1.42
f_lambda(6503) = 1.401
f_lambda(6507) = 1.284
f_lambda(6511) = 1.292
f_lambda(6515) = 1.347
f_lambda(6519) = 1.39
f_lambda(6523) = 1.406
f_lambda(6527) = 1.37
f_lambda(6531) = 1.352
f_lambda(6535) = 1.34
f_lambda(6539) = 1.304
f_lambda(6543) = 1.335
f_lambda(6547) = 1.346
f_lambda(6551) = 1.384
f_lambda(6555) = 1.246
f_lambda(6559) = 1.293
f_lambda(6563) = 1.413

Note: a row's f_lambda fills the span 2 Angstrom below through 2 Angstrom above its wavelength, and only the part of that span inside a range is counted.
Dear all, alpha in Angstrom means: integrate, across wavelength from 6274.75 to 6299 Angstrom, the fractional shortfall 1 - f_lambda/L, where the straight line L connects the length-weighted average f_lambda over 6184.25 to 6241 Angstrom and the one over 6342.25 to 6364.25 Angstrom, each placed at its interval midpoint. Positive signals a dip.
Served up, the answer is 2.5 Angstrom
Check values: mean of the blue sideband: 1.43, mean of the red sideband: 1.82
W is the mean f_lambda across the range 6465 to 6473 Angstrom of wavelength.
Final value 1.38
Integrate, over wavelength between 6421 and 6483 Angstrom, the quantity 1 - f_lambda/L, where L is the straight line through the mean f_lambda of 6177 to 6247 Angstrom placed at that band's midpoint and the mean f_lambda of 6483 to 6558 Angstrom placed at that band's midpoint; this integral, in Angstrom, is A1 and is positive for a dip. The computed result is -4.82 Angstrom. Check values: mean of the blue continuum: 1.43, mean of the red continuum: 1.36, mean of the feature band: 1.48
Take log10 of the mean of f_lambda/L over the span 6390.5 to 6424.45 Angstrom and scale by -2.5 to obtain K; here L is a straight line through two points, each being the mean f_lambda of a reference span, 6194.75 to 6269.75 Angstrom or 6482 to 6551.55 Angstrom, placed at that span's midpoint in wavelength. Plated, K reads -0.23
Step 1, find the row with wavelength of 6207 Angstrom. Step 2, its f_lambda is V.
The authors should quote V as 1.392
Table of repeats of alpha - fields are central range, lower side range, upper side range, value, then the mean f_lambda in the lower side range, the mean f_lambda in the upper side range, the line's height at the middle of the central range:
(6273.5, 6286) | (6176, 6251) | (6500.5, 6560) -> -0.6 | 1.43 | 1.34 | 1.41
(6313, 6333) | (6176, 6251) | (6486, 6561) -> -4.4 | 1.43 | 1.35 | 1.4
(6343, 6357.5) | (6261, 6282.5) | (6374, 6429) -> -1.9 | 1.42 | 1.74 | 1.61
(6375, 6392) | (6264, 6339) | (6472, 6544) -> -3.8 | 1.58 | 1.38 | 1.5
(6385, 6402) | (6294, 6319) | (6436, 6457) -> -2.8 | 1.62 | 1.49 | 1.54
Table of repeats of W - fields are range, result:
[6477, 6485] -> 1.48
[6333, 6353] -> 1.83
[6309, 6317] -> 1.64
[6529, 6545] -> 1.33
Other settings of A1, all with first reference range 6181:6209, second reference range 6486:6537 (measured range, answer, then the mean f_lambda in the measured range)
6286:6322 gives -3.8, 1.58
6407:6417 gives -2.0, 1.68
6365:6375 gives -3.0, 1.83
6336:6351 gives -4.6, 1.85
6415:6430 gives -2.3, 1.61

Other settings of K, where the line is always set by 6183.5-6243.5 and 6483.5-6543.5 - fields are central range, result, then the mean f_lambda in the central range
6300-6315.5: -0.17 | 1.65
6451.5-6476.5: -0.04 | 1.43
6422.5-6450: -0.10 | 1.53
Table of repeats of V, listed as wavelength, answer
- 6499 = 1.42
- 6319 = 1.67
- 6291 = 1.339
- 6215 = 1.473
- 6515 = 1.347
